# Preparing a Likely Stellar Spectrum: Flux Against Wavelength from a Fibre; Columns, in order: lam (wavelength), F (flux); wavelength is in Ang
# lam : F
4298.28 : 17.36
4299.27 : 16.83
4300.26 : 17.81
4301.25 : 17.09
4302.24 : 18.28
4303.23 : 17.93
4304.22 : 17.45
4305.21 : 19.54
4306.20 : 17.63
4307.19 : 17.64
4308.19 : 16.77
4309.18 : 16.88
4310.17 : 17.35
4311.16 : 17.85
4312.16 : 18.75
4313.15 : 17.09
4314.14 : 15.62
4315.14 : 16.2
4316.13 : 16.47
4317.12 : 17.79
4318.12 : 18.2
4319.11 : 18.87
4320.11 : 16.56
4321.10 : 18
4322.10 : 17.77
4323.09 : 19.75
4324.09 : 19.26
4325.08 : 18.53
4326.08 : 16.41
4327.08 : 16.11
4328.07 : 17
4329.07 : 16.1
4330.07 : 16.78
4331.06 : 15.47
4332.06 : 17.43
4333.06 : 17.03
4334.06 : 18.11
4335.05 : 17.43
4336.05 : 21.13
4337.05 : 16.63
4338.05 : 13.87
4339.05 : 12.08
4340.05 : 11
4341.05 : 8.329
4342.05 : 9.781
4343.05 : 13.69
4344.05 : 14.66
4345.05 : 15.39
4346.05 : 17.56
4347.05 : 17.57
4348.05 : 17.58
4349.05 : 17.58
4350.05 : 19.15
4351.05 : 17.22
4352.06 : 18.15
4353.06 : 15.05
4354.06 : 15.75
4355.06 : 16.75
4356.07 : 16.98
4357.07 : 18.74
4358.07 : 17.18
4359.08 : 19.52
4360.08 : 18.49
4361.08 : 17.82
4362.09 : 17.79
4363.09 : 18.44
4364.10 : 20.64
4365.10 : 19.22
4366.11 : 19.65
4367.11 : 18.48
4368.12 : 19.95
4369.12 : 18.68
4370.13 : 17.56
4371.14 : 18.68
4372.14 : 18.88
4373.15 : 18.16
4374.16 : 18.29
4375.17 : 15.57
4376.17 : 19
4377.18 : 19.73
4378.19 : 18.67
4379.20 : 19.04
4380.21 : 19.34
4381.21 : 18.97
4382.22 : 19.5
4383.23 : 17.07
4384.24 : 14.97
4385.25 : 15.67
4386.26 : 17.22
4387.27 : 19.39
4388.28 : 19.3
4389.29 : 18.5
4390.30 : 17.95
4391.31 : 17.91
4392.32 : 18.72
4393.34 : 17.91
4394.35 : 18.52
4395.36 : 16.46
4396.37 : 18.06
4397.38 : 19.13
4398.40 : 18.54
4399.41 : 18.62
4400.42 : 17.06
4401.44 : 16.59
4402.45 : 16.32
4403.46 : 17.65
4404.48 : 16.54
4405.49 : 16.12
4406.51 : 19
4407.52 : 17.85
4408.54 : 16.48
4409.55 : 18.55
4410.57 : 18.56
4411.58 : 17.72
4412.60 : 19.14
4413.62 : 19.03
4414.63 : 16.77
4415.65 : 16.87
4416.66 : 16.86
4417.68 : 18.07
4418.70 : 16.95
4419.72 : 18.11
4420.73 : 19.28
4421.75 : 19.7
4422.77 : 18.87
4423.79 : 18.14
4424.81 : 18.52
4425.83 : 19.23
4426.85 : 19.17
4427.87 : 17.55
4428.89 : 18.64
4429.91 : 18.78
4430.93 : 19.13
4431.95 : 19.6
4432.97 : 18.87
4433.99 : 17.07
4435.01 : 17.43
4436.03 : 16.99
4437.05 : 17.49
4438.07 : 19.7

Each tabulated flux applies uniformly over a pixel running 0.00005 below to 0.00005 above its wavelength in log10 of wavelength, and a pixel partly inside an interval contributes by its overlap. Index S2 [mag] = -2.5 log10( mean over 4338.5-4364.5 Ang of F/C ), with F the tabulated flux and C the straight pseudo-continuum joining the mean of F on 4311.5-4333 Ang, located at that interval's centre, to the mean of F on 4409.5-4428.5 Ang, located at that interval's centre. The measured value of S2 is 0.09 mag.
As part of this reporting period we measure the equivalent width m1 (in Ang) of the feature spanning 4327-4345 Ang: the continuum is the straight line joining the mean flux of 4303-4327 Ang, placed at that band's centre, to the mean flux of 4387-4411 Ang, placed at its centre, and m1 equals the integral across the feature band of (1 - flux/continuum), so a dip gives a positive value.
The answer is 2.6 Ang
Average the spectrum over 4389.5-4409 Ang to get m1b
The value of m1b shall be 17.7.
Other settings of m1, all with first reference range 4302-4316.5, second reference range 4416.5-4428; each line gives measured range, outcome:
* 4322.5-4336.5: 0.0 Ang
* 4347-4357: 0.3 Ang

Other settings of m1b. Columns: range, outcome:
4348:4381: 18.3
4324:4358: 16.2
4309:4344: 16.4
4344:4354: 17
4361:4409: 18.1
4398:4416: 17.6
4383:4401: 17.8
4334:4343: 14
